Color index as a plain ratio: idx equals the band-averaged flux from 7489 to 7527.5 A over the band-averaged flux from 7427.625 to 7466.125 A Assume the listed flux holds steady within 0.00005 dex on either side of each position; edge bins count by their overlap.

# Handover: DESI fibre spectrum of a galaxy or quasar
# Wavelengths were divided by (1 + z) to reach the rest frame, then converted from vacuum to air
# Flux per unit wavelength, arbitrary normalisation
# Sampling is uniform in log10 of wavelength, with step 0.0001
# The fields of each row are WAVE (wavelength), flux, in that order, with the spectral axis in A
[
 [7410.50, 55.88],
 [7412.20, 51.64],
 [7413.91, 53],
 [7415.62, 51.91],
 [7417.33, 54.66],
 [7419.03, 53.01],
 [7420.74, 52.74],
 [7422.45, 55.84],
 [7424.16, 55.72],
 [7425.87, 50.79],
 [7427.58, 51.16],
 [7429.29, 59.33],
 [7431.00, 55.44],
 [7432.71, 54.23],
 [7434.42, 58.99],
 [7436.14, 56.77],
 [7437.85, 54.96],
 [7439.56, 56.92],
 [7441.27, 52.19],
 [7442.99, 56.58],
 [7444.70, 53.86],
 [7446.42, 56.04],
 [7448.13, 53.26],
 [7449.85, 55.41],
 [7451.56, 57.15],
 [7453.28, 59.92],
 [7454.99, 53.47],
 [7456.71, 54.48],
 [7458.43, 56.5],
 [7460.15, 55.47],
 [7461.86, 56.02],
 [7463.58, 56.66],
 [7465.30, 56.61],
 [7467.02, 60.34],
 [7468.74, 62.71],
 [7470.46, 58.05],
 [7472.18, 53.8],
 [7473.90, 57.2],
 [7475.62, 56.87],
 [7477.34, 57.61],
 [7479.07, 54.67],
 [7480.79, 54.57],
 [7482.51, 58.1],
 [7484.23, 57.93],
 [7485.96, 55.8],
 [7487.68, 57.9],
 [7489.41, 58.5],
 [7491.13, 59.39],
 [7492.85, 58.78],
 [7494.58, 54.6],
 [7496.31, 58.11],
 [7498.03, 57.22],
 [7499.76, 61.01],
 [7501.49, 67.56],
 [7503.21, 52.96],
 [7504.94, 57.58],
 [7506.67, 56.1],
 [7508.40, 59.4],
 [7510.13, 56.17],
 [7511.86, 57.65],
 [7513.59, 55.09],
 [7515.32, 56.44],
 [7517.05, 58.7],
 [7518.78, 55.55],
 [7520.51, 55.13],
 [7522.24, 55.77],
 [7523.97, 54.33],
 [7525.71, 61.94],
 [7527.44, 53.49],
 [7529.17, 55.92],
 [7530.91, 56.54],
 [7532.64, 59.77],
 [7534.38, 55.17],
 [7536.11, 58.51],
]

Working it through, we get 1.03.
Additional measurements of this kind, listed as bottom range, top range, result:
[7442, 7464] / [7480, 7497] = 1.03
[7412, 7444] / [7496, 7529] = 1.05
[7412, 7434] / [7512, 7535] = 1.05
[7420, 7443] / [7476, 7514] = 1.05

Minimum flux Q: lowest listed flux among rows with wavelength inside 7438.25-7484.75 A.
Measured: 52.19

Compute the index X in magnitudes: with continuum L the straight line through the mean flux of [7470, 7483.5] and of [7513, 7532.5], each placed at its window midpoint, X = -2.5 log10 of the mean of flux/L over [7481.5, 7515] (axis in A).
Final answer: -0.03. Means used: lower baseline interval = 56.3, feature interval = 57.8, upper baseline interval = 56.4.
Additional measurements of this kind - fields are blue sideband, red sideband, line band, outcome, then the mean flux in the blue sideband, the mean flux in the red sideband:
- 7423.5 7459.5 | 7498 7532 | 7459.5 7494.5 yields -0.02 mag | 55.4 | 57.2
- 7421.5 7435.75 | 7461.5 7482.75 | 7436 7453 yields 0.01 mag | 55.2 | 57.2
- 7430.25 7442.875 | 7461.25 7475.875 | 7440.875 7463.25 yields 0.02 mag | 55.7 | 57.6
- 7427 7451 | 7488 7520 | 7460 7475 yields -0.02 mag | 55.4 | 57.8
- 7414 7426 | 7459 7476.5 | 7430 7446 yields -0.01 mag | 53.7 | 57.4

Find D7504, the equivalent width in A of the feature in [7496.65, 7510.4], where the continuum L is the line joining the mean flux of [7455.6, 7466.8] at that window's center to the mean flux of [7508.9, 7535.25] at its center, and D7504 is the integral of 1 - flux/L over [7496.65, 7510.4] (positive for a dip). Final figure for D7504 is -0.5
